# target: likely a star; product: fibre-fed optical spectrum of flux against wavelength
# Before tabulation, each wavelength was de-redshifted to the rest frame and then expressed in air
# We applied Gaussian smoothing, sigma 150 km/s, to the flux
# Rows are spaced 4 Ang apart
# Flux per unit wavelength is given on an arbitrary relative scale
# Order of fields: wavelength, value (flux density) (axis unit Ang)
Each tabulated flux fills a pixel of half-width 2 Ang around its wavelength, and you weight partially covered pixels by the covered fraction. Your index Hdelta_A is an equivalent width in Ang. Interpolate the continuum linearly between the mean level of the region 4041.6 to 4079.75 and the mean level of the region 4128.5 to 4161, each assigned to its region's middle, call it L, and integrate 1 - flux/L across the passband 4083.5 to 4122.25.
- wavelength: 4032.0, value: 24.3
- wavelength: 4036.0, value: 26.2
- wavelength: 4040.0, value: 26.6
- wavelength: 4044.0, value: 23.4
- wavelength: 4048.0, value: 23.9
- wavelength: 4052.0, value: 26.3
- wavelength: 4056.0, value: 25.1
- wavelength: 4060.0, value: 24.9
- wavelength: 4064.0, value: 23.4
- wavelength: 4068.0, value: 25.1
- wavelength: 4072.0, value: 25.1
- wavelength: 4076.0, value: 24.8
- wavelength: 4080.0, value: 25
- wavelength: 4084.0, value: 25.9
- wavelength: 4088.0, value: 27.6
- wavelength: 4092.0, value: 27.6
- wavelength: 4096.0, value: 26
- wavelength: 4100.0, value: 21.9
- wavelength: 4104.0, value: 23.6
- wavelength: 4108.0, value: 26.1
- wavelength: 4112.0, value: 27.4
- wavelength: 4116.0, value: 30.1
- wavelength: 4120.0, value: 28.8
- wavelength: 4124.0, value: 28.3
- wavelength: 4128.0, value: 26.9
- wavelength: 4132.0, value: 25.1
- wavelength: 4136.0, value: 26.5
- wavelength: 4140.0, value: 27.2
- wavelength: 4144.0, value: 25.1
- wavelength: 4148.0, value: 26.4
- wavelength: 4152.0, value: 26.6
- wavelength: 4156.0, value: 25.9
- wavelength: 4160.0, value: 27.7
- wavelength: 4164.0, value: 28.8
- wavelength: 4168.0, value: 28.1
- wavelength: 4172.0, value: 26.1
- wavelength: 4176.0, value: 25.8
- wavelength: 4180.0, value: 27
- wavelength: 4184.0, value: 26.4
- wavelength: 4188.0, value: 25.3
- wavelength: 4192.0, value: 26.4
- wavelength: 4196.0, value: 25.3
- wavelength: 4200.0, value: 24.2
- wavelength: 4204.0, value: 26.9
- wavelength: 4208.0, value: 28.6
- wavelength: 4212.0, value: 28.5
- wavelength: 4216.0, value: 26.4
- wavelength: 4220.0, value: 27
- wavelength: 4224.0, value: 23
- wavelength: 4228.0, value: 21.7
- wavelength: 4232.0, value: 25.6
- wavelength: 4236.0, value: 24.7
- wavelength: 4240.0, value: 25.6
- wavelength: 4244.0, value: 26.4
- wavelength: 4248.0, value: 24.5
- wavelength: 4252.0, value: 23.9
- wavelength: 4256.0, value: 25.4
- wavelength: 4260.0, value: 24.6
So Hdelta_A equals -1.6 Ang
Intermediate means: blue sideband 24.7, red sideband 26.3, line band 26.5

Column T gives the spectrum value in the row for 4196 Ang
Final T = 25.3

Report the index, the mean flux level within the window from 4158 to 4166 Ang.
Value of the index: 28.2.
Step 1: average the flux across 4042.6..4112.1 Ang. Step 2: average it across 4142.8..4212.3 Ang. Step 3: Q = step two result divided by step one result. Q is 1.1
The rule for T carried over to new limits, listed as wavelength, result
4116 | 30.1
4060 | 24.9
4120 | 28.8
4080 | 25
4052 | 26.3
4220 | 27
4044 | 23.4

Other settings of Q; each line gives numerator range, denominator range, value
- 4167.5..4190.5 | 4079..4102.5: 1.03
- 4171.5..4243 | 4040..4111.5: 1.03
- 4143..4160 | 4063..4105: 1.04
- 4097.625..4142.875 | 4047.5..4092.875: 1.04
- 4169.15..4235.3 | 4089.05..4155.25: 0.98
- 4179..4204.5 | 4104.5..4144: 0.95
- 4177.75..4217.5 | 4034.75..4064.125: 1.06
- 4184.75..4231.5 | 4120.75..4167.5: 0.96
